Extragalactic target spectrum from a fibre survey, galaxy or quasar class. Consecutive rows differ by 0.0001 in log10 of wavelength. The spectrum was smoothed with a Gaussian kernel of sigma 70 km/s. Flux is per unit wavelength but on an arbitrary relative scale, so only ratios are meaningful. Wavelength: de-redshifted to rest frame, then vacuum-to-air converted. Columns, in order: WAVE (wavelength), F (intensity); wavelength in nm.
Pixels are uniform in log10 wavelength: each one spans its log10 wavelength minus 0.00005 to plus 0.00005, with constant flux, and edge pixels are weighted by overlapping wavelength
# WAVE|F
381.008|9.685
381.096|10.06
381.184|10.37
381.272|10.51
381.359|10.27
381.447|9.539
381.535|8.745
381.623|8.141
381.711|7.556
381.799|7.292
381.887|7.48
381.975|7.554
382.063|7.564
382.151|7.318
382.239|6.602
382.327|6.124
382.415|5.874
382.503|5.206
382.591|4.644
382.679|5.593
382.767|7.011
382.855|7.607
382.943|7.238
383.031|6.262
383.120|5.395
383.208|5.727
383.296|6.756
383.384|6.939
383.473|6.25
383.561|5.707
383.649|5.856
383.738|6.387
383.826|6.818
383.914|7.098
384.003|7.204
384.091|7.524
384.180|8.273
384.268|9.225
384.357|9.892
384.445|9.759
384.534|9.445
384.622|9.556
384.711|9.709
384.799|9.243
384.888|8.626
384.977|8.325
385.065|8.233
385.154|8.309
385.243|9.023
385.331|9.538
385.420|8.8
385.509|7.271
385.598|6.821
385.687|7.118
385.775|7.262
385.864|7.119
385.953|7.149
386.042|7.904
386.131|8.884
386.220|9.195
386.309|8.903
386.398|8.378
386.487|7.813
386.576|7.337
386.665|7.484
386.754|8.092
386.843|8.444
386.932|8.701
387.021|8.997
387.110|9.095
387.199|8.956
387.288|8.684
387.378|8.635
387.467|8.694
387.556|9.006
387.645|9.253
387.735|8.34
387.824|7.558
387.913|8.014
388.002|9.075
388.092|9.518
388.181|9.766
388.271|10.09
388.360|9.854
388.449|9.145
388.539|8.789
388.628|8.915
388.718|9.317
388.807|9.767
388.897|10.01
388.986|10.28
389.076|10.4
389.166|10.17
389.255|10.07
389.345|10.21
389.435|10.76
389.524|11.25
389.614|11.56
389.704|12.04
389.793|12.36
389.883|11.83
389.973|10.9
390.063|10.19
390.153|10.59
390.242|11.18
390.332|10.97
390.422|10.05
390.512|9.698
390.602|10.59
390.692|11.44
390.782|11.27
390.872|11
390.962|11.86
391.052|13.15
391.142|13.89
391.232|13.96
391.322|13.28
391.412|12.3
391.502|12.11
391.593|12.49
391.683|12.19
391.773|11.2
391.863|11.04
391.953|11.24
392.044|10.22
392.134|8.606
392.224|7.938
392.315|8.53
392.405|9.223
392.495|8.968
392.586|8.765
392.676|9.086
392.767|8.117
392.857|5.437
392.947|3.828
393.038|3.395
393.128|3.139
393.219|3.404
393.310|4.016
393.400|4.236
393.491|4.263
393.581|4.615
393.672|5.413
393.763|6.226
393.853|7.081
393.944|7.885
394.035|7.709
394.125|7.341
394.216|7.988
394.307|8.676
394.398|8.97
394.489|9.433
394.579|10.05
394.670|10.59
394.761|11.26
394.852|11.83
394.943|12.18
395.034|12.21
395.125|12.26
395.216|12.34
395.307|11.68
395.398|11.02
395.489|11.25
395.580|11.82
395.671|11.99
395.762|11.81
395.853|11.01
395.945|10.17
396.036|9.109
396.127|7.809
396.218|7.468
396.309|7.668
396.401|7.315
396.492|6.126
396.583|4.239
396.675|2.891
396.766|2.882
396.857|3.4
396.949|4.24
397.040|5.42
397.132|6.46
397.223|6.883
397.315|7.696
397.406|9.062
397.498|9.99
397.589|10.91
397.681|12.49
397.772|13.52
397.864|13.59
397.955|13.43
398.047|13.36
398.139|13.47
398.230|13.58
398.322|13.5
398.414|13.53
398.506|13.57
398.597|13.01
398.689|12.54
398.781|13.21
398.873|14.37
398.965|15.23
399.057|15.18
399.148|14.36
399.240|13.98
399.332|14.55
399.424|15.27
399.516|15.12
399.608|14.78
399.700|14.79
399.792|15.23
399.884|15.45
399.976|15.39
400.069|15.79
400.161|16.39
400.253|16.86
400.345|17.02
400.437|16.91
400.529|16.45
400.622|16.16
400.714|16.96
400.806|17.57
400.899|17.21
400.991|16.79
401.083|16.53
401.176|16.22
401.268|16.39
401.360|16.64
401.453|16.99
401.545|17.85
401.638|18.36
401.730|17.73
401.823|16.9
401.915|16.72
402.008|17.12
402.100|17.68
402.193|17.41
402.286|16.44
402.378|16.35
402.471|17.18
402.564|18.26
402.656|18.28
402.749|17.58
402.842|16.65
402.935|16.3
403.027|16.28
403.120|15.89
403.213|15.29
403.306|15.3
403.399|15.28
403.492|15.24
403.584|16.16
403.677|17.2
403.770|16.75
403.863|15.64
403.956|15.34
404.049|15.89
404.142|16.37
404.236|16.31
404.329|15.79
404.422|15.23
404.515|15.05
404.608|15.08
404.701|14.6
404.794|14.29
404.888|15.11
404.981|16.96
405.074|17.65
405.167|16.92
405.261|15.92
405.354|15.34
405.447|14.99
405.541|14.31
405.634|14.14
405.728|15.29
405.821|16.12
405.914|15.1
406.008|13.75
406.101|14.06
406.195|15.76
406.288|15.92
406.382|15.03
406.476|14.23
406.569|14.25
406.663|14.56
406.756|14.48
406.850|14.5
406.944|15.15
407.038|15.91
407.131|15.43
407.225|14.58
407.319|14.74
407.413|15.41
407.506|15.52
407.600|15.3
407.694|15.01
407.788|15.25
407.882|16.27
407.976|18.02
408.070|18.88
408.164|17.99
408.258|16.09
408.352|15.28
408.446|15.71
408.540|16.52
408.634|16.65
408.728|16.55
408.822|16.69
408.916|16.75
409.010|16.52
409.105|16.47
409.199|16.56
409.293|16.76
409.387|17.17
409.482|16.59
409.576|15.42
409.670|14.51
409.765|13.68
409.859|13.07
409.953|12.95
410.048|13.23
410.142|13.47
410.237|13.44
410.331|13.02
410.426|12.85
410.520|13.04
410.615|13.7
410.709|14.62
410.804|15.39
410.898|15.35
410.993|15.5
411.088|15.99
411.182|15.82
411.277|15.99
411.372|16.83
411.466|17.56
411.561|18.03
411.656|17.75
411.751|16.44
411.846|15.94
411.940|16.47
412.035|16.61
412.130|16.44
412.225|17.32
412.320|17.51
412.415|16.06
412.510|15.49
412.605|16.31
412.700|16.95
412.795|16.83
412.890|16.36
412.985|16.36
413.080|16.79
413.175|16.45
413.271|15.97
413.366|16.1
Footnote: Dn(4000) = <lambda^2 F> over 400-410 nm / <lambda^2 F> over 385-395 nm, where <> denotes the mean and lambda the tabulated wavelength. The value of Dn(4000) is 1.89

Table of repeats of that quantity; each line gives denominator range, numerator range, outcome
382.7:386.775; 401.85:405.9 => 2.28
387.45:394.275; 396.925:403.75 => 1.68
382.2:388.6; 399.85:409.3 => 2.23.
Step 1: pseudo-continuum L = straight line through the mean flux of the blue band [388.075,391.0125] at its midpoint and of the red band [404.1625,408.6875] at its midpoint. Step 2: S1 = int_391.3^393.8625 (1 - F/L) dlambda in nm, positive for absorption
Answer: 0.77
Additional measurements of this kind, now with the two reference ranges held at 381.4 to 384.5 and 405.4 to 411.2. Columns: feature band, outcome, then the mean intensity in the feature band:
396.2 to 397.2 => 0.543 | 5.26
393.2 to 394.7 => 0.522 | 6.96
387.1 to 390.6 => -0.341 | 9.89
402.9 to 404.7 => -0.259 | 15.8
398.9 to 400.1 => -0.248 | 15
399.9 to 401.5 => -0.472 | 16.6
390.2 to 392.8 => -0.272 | 10.8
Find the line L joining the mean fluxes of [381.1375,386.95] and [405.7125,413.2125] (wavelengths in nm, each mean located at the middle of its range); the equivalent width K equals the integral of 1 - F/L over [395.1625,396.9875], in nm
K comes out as 0.493 nm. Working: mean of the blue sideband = 7.75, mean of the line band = 8.34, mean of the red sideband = 15.7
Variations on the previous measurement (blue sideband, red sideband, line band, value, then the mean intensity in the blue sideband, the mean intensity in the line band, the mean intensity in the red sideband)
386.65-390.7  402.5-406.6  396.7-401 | 0.19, 9.76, 13.1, 15.7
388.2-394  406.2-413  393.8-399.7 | 0.44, 9.46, 10.6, 15.7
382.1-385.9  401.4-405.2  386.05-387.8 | 0.05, 7.42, 8.55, 16.4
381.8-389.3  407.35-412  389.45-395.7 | 0.33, 8.1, 9.69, 15.7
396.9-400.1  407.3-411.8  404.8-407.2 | -0.09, 12.6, 15.2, 15.6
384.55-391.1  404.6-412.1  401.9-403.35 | -0.32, 9.41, 16.8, 15.5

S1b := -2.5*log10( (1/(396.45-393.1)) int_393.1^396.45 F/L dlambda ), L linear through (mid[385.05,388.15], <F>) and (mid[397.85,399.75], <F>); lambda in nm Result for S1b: 0.36 mag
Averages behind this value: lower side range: 8.34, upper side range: 14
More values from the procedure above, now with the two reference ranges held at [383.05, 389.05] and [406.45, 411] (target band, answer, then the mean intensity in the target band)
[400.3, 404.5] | -0.240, 16.6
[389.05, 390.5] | -0.152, 10.9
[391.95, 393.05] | 0.278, 7.96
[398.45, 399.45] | -0.149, 14.1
